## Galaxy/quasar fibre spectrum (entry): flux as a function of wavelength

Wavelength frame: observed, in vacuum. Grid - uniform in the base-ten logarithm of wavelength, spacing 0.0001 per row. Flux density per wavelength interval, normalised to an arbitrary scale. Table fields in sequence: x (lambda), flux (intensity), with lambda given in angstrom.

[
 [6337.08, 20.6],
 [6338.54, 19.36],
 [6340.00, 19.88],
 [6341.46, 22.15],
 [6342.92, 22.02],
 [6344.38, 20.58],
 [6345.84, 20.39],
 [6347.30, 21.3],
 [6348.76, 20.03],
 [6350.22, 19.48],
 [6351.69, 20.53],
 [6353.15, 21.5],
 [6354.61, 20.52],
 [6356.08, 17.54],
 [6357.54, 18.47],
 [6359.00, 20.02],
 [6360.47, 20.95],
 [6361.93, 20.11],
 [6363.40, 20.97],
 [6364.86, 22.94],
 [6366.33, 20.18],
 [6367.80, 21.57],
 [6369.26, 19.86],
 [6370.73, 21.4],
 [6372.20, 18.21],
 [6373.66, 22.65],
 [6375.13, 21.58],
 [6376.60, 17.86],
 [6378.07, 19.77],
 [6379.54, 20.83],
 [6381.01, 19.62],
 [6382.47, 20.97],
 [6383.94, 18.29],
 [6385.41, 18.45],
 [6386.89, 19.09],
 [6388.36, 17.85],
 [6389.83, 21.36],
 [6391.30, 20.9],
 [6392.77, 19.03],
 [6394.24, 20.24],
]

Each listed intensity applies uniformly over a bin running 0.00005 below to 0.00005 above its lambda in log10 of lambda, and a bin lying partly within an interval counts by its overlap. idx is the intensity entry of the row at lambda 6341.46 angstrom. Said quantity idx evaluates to 22.15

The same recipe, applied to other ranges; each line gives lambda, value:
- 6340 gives 19.88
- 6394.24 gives 20.24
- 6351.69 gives 20.53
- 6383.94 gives 18.29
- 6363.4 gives 20.97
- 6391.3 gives 20.9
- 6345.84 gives 20.39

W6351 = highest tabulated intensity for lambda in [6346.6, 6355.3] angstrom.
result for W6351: 21.5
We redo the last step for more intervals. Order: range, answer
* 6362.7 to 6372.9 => 22.94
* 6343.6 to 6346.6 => 20.58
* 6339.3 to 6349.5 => 22.15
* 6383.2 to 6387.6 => 19.09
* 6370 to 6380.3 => 22.65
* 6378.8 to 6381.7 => 20.83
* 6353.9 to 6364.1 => 20.97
